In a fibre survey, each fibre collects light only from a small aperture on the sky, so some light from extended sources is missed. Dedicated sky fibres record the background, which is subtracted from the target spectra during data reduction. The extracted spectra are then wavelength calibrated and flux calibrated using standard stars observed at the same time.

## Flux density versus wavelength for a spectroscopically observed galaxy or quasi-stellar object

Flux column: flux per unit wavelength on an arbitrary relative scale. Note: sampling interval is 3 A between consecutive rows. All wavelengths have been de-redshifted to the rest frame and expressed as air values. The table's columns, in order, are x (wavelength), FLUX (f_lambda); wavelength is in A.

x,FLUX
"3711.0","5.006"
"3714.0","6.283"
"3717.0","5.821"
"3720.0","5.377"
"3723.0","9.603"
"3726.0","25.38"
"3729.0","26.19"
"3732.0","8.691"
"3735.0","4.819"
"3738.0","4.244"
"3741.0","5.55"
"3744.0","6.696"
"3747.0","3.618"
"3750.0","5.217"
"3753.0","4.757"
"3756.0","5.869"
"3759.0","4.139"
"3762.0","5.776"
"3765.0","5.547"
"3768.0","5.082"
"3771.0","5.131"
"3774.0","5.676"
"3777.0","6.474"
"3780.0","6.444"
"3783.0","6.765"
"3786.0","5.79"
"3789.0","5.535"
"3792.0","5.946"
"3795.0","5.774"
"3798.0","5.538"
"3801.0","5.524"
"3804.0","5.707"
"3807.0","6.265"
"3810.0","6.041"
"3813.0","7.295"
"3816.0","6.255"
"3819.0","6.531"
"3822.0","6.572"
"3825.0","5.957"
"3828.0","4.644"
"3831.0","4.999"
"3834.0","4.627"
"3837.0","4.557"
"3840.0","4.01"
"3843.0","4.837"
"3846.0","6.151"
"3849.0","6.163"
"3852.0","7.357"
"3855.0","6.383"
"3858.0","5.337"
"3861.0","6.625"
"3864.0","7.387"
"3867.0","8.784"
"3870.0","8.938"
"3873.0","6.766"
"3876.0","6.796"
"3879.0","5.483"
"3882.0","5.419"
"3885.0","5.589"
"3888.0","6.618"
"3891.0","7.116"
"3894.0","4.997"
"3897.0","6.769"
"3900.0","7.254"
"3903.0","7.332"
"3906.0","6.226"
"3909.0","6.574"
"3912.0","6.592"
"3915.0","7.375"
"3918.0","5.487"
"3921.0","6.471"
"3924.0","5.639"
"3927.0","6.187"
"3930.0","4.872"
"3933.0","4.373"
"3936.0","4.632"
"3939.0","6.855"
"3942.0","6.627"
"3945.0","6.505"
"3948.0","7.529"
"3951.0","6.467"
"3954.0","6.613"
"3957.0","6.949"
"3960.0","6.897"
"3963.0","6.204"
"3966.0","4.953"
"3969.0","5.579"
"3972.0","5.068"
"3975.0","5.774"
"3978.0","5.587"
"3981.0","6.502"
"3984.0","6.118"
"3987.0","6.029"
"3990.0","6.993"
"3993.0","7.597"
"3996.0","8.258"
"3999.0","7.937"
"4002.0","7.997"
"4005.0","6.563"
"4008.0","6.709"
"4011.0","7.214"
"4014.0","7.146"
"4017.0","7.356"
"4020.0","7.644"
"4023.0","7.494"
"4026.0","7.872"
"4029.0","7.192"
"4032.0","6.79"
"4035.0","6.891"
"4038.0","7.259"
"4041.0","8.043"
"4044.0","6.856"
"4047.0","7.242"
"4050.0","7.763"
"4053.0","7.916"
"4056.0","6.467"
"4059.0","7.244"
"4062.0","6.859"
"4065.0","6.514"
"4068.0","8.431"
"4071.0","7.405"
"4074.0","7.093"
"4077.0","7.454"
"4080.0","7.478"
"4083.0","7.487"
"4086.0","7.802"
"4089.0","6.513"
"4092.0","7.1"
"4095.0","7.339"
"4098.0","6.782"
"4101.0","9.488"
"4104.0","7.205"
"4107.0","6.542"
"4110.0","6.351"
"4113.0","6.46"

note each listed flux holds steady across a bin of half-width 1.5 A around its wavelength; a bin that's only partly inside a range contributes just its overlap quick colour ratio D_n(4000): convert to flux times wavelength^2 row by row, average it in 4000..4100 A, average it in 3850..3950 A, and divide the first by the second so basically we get 1.22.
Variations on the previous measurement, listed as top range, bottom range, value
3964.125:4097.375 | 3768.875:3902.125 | 1.27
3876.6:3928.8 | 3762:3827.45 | 1.12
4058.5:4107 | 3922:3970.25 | 1.30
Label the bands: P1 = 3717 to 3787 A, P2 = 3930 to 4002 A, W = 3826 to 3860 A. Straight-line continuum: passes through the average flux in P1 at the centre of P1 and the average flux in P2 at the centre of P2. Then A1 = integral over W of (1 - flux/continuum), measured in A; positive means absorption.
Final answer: 7.8 A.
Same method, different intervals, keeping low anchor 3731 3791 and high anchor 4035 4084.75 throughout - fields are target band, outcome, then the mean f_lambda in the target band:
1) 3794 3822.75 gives -1.45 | 6.15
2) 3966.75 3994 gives 3.13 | 6.08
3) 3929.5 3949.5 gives 2.00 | 5.97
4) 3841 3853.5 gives 0.08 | 6.04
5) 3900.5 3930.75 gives 0.63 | 6.34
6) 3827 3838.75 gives 2.54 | 4.69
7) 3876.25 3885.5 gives 0.90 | 5.66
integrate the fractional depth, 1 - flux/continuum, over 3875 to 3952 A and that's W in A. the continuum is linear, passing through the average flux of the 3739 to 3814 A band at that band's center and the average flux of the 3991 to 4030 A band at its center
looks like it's 5.7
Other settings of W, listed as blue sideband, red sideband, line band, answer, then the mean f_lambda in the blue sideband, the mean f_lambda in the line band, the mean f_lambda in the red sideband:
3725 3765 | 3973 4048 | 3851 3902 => 6.4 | 8.21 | 6.68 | 7.07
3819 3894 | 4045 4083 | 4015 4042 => -1.0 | 6.12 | 7.38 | 7.32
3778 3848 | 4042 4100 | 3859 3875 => -4.1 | 5.74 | 7.6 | 7.28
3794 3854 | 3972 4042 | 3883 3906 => -0.9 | 5.75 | 6.48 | 7.04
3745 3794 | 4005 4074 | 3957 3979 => 3.2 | 5.5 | 5.81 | 7.27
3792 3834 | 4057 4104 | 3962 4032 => 1.5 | 5.88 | 6.78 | 7.38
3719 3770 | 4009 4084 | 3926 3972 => 9.1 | 8.03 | 6.05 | 7.32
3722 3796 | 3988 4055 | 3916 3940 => 5.9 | 7.38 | 5.58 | 7.38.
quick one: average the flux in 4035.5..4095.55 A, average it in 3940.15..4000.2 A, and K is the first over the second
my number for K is 1.12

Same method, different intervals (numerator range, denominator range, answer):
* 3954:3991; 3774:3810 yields 1.02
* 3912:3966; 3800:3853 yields 1.08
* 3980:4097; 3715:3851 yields 1.10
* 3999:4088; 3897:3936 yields 1.19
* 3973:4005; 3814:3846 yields 1.27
